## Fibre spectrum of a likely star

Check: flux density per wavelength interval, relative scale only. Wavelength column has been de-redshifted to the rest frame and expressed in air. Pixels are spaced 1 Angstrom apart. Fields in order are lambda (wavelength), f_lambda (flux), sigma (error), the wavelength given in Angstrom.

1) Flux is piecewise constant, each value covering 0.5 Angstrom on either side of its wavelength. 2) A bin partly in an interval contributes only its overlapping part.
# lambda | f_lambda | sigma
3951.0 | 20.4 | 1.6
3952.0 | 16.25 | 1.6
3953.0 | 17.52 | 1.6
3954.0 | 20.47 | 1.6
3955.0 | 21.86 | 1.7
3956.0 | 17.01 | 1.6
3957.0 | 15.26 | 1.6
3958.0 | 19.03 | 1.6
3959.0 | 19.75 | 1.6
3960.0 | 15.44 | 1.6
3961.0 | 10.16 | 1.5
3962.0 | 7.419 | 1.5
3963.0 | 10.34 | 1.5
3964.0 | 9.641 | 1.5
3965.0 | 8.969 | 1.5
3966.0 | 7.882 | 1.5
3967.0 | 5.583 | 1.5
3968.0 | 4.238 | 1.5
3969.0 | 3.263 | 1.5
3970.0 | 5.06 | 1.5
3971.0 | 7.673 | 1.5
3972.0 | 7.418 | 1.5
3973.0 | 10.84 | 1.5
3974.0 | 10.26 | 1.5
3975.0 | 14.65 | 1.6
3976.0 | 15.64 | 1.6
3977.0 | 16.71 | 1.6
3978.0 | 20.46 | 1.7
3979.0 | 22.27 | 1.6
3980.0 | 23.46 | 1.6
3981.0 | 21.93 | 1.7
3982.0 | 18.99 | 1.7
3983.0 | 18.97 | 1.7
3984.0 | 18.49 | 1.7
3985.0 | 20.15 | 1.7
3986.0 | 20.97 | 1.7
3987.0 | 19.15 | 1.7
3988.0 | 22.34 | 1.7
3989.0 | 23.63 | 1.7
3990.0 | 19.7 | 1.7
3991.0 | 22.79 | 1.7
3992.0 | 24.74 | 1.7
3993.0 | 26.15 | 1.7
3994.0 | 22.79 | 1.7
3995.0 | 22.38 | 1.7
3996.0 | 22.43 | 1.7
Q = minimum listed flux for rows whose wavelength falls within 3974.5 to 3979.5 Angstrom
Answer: 14.65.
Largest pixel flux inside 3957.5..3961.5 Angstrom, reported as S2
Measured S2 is 19.75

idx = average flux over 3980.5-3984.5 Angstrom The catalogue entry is 19.6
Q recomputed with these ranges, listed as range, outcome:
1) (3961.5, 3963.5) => 7.419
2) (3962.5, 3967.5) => 5.583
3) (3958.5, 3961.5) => 10.16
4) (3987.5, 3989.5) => 22.34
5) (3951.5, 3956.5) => 16.25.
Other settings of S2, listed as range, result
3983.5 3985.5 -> 20.15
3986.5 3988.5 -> 22.34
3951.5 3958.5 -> 21.86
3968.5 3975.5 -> 14.65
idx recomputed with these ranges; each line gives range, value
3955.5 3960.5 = 17.3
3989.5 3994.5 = 23.2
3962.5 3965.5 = 9.65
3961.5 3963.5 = 8.88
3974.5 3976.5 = 15.1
